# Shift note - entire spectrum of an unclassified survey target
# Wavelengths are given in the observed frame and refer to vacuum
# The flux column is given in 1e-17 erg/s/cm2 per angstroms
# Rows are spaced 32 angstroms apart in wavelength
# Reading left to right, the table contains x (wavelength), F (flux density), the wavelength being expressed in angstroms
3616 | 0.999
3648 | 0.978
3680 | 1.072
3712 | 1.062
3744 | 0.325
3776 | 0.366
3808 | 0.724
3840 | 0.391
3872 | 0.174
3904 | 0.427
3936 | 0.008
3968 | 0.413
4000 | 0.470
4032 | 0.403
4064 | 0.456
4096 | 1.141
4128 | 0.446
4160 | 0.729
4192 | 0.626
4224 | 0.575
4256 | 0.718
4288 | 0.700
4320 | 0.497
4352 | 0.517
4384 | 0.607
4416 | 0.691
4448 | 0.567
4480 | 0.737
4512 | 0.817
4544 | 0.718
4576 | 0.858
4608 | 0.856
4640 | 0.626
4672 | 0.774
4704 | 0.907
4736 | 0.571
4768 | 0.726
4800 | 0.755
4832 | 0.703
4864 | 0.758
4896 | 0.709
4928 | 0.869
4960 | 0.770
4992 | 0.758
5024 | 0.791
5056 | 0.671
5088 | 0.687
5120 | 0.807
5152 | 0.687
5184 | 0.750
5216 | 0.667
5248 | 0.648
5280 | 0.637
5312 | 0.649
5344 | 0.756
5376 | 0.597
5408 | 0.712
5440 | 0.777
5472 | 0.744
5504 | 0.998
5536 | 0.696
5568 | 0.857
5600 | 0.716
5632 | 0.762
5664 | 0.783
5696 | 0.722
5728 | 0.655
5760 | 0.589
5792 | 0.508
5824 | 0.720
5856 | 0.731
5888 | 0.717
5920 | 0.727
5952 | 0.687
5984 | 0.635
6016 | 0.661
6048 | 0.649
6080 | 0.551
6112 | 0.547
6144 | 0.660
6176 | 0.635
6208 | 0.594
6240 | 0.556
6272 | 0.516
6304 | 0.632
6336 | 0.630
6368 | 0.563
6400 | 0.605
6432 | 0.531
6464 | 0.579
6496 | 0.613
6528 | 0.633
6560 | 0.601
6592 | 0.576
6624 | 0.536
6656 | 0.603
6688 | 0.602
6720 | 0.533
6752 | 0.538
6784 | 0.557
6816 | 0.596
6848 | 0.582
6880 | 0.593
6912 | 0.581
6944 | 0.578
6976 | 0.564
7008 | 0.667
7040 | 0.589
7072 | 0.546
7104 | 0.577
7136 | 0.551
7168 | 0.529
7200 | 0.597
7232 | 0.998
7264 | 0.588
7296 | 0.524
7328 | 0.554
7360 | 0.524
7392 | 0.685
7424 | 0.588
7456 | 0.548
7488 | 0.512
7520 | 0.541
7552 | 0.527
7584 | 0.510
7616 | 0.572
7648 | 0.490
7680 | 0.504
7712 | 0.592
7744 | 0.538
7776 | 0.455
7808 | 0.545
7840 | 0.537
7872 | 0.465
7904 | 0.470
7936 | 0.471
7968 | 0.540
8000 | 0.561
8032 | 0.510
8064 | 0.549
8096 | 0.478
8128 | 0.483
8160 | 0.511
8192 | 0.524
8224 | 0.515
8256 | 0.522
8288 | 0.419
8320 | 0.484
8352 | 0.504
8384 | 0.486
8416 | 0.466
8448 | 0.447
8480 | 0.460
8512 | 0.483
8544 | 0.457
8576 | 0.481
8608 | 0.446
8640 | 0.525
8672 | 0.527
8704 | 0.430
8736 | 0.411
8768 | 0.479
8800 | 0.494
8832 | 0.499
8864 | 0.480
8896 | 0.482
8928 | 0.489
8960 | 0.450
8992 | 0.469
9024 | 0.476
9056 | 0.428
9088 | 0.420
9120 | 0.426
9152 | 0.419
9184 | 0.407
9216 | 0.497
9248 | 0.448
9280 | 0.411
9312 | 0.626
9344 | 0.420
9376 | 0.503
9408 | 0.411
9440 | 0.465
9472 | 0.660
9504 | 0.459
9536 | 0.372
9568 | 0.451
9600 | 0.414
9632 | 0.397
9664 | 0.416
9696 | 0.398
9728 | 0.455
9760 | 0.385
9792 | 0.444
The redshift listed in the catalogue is 0.101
